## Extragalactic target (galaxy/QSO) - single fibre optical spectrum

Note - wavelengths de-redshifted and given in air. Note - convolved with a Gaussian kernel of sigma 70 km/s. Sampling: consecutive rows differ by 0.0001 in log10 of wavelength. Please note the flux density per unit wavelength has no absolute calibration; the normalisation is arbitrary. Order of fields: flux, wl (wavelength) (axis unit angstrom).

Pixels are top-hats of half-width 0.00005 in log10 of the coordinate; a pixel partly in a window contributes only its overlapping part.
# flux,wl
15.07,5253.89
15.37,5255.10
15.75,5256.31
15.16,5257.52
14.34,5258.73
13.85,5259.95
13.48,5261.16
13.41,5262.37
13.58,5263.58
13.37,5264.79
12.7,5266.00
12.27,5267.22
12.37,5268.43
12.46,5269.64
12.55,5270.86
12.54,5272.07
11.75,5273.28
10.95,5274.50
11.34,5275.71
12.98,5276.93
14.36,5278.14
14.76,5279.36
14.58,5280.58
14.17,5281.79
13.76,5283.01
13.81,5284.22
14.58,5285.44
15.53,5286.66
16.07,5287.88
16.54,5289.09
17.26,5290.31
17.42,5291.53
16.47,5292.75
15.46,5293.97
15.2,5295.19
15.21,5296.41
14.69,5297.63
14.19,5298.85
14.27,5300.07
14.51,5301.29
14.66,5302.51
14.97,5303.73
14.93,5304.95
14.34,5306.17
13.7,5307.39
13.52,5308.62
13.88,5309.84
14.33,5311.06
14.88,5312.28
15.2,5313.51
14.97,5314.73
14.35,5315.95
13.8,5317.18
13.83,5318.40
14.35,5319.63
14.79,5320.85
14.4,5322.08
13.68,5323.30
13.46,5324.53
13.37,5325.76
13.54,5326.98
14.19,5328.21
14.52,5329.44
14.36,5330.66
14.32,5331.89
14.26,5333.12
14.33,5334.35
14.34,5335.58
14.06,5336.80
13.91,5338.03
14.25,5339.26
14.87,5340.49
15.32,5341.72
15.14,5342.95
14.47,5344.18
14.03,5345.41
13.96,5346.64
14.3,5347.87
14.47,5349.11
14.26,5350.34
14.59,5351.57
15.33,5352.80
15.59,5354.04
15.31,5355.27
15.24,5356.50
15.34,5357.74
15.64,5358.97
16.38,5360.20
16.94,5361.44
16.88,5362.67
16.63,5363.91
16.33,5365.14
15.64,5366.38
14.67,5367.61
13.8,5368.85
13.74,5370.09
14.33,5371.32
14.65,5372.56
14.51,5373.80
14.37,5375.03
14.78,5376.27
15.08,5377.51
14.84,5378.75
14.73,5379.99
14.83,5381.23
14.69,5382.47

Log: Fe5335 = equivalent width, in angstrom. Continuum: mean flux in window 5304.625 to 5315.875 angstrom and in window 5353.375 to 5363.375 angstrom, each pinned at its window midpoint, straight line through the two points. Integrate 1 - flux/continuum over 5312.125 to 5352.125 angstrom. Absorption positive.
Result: 2.0 angstrom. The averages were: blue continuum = 14.4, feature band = 14.3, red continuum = 15.9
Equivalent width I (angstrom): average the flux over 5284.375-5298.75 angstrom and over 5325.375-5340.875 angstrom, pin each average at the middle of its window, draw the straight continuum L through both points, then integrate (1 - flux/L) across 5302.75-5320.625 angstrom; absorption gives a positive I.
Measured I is 0.7 angstrom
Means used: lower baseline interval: 15.7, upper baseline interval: 14.2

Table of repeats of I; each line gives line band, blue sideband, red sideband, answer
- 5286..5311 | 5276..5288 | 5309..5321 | -1.3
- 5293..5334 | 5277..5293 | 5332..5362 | 1.8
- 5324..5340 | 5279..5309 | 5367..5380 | 0.7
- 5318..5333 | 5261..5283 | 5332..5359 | 0.1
